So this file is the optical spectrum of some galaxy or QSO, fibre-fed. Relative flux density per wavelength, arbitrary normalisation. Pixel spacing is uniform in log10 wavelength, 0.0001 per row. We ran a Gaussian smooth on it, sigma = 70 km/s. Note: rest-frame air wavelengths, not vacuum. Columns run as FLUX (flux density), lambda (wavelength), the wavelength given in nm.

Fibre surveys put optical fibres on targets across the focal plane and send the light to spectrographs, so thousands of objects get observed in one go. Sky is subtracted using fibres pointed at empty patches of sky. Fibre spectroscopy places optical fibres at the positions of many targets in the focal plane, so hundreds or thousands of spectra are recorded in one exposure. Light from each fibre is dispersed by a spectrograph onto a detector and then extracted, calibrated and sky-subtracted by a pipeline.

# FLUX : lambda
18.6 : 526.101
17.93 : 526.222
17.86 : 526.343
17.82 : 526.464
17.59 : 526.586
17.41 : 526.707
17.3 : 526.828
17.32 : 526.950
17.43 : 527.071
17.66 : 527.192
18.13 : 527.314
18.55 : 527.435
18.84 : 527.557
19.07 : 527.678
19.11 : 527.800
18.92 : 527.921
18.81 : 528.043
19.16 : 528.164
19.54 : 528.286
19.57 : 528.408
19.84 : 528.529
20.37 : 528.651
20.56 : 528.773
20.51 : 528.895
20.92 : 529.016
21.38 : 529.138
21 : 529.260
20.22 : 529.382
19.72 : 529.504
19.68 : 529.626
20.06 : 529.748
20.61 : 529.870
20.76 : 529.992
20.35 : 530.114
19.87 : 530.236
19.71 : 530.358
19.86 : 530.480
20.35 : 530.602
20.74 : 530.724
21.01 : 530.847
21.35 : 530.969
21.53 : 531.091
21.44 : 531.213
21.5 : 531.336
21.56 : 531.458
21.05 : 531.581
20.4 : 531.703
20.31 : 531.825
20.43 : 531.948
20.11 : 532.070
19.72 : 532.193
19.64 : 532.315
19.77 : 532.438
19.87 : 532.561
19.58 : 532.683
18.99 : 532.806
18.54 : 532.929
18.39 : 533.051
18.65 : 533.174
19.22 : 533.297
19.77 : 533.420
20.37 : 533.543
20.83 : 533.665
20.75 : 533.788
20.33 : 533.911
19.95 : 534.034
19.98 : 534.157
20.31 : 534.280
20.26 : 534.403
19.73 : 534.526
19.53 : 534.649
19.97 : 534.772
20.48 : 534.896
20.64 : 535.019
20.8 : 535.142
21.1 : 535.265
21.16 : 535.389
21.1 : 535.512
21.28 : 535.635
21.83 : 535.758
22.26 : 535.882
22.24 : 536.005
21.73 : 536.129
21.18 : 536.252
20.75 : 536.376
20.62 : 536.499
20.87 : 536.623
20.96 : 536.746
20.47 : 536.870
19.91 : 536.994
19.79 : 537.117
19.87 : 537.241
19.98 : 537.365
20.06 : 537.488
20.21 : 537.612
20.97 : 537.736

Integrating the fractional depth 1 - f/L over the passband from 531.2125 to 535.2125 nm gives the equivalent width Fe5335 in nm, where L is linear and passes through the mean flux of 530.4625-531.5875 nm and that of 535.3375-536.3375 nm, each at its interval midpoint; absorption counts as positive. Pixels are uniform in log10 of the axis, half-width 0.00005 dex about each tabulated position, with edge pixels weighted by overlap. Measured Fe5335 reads 0.232 nm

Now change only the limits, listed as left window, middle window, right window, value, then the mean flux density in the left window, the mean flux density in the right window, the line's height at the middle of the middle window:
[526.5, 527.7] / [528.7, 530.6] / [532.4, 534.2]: -0.18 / 17.9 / 19.7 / 18.6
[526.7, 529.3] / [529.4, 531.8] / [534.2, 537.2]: -0.11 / 19.2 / 20.8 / 19.7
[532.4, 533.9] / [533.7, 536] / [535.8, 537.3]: -0.05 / 19.6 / 20.9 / 20.2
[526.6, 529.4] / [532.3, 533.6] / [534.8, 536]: 0.08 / 19.2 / 21.2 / 20.5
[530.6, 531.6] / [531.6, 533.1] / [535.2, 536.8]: 0.11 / 21.2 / 21.3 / 21.2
